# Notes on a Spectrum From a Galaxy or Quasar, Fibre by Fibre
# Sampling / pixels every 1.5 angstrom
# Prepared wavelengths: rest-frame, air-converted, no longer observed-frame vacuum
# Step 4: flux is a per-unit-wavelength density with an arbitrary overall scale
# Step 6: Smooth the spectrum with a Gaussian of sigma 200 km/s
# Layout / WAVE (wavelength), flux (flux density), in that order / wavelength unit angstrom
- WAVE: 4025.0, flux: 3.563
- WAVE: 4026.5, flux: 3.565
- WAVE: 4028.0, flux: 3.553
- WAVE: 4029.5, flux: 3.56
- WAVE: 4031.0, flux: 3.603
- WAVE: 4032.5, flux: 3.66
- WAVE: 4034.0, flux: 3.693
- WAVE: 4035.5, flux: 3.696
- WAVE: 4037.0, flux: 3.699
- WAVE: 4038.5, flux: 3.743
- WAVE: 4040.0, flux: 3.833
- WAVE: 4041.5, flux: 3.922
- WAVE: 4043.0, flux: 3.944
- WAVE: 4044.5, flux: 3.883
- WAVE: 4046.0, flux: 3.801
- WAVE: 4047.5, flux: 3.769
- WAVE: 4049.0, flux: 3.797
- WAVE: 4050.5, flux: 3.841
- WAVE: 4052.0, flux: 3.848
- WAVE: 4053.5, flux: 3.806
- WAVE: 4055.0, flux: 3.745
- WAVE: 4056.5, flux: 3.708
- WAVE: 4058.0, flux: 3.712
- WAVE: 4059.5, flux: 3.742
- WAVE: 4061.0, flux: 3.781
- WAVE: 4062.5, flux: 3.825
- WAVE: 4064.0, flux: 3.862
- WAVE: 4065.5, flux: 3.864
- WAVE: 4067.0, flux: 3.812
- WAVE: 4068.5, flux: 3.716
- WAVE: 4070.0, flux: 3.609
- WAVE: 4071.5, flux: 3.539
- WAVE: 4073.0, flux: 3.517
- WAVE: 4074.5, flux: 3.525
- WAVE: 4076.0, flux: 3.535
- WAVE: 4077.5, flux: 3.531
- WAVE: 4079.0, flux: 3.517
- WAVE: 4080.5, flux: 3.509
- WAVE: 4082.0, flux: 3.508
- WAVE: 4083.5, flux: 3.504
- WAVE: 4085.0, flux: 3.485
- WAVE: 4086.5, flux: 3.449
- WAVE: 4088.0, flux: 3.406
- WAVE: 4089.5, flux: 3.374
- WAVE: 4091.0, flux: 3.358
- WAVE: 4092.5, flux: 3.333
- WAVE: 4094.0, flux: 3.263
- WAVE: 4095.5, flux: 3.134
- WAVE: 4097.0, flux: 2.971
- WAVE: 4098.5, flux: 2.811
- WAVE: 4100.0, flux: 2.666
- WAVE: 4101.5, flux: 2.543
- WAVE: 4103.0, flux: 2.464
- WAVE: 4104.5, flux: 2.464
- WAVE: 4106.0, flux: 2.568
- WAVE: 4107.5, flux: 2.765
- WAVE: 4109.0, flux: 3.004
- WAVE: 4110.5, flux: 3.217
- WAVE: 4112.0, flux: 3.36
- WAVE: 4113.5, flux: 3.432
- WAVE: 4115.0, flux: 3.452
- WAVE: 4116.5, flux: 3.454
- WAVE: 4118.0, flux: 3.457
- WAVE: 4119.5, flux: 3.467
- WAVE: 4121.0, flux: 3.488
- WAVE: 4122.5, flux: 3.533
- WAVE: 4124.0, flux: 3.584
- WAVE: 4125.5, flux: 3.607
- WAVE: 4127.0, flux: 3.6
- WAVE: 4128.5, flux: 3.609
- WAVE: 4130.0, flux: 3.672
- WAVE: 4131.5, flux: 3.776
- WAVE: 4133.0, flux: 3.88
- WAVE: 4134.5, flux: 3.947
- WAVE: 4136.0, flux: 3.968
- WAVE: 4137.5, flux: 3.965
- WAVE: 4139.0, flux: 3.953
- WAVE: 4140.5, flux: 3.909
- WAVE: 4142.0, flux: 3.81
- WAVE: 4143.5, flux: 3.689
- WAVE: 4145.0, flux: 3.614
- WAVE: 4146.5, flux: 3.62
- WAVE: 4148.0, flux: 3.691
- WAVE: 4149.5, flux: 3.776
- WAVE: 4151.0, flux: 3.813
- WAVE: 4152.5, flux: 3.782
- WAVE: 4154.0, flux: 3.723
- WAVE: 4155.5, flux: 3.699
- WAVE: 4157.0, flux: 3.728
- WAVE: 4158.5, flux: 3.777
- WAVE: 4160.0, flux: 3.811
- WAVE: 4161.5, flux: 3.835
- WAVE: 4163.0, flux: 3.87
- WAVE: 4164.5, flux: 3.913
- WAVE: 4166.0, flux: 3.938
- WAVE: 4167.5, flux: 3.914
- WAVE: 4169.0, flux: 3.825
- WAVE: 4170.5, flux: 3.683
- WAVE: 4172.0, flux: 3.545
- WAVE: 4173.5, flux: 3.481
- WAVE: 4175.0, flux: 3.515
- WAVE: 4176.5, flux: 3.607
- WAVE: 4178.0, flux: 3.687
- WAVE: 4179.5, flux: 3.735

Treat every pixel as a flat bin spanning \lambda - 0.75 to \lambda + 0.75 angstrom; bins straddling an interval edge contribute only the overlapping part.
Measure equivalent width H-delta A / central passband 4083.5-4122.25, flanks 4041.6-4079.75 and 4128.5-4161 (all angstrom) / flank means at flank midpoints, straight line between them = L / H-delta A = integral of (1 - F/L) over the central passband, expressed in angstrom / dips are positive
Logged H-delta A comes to 6.31 angstrom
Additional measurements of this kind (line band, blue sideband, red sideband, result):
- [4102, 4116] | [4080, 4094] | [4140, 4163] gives 2.25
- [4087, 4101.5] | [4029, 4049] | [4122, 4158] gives 2.45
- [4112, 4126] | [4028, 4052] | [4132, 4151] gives 1.17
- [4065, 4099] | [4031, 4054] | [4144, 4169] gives 3.04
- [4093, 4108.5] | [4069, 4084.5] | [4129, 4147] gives 3.68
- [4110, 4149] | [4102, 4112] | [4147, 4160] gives -4.82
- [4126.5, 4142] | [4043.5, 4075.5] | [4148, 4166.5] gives -0.18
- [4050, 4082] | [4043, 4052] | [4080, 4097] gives -0.55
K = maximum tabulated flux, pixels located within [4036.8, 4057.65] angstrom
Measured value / 3.944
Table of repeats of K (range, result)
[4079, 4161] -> 3.968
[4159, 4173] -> 3.938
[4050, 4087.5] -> 3.864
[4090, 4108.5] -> 3.358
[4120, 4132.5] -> 3.776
